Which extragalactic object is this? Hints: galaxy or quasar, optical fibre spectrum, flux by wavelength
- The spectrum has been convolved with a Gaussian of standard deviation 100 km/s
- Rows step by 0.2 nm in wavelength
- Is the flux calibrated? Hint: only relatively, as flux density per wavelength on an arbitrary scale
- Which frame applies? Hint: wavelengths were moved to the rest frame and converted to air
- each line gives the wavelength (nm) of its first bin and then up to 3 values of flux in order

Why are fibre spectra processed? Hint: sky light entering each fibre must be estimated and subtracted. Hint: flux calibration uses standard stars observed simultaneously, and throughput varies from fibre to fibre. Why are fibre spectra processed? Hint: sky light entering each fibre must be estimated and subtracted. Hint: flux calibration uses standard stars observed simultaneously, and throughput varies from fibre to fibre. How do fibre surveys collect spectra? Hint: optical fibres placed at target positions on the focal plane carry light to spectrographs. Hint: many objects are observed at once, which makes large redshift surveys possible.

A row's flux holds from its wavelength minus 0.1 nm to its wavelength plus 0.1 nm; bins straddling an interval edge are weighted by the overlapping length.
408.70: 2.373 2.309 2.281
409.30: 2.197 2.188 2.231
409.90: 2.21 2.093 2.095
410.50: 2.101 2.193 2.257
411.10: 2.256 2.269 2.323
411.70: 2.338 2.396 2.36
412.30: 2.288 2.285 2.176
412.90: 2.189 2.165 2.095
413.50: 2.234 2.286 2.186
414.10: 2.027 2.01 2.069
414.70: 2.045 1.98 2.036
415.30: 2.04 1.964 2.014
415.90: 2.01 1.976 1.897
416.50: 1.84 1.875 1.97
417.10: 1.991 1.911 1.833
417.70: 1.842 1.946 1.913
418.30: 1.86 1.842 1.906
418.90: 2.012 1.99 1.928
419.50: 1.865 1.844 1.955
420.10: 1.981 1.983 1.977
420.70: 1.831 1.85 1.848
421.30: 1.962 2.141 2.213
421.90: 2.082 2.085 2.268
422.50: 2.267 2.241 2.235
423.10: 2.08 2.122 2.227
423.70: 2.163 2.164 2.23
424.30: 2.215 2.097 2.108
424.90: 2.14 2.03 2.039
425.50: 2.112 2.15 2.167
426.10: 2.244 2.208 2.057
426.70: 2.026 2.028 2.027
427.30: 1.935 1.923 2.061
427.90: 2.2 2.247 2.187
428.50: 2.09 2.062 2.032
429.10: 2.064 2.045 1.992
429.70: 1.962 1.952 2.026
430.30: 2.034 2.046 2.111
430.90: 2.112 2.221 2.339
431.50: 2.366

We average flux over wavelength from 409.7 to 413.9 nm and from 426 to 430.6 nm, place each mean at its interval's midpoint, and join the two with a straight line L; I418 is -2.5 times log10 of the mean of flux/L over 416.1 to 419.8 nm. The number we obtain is 0.14 mag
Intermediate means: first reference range 2.23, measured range 1.91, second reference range 2.06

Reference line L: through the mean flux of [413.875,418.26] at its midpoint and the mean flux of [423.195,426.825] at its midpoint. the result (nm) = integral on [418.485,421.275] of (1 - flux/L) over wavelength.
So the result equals 0.17 nm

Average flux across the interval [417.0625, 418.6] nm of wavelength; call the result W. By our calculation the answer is 1.89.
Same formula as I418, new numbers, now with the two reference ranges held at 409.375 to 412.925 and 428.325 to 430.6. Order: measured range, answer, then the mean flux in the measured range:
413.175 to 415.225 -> 0.05 mag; 2.1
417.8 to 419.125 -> 0.13 mag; 1.92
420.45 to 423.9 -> 0.01 mag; 2.1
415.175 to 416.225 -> 0.10 mag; 2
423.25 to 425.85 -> -0.03 mag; 2.14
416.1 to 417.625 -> 0.14 mag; 1.91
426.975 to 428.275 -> -0.01 mag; 2.07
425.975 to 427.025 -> -0.02 mag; 2.11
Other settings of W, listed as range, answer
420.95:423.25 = 2.12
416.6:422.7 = 1.97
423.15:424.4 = 2.18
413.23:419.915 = 1.98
